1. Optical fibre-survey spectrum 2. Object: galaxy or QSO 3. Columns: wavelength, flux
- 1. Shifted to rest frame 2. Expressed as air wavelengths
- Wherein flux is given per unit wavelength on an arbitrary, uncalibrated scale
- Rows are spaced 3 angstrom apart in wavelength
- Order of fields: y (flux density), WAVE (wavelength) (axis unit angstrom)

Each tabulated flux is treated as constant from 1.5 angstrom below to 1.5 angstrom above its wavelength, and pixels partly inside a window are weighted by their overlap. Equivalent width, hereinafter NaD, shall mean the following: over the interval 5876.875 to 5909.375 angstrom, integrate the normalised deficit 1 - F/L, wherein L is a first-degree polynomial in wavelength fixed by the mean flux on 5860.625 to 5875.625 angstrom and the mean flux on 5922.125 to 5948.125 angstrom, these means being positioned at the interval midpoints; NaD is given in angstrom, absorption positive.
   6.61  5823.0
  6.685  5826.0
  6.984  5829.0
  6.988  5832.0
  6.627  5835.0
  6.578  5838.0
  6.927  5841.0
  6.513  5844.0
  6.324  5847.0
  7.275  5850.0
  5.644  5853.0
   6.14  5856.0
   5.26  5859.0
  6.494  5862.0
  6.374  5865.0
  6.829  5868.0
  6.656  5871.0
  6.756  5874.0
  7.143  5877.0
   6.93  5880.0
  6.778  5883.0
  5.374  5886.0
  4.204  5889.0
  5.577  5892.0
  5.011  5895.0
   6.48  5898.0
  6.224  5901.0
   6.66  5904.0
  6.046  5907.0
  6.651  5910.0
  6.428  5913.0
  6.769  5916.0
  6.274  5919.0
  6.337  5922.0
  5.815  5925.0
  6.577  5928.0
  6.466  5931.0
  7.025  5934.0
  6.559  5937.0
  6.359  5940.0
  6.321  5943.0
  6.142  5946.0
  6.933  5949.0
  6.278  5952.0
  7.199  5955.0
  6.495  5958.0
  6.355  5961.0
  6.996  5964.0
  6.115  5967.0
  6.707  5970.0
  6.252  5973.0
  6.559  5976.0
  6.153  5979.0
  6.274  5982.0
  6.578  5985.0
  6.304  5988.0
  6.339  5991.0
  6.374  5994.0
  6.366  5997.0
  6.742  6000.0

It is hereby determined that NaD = 2.7 angstrom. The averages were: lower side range 6.63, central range 6.01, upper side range 6.42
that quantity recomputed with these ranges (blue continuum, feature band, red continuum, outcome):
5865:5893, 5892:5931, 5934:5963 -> 0.9 angstrom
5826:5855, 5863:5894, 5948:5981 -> 1.7 angstrom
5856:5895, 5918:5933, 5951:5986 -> 0.0 angstrom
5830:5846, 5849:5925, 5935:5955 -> 4.4 angstrom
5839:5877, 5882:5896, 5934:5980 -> 2.4 angstrom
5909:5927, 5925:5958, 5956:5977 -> -0.5 angstrom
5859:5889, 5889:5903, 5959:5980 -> 1.6 angstrom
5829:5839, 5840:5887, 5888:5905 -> -1.6 angstrom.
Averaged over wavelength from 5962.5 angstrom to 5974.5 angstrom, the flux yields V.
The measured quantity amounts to 6.52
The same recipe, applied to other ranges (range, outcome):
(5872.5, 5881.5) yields 6.94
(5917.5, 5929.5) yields 6.25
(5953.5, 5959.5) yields 6.85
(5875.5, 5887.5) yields 6.56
